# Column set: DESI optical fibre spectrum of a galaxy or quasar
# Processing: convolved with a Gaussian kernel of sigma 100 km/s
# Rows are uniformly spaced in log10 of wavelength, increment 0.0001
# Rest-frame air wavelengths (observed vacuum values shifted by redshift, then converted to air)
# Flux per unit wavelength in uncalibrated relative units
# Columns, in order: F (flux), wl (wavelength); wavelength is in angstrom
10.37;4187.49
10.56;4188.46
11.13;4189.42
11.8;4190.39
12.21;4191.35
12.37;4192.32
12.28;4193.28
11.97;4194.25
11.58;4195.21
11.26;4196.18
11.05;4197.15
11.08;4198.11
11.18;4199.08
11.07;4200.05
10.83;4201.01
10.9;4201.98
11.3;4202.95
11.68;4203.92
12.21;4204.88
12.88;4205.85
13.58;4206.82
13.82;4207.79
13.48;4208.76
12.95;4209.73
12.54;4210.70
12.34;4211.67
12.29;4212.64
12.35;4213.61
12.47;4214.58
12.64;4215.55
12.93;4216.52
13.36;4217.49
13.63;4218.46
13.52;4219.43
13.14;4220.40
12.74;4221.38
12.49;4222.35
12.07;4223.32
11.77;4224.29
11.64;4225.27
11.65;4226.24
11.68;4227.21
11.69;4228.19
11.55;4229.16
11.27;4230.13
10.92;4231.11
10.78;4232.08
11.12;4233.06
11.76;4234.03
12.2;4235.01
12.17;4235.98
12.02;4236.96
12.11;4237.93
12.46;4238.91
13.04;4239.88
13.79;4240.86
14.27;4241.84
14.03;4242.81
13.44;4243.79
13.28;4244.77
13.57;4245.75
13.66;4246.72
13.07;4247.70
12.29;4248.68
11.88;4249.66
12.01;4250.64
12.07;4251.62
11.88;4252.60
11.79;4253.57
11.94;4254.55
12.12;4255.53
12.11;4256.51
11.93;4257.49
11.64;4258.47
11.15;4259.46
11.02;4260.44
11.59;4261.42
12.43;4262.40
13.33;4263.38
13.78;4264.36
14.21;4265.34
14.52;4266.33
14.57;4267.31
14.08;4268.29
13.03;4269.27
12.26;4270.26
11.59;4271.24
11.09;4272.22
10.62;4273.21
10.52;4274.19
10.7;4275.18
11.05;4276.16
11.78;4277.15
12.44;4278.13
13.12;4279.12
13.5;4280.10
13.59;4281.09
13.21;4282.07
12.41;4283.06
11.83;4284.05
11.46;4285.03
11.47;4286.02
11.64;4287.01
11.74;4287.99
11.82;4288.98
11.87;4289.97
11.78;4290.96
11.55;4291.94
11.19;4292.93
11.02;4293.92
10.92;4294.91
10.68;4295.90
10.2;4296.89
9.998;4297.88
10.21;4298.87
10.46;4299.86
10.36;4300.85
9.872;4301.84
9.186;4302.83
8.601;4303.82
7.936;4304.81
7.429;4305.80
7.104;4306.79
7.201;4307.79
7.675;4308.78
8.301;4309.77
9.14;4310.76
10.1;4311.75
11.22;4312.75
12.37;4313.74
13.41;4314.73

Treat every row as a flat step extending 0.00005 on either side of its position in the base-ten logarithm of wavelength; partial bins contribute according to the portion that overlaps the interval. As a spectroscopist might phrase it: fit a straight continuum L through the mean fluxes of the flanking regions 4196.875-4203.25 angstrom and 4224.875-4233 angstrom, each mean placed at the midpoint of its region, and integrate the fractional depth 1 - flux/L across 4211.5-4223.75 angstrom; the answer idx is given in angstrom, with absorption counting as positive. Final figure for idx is -1.66 angstrom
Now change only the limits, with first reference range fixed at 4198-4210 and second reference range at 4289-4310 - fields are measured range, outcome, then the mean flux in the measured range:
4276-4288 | -2.50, 12.3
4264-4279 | -2.83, 12.4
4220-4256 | -3.39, 12.3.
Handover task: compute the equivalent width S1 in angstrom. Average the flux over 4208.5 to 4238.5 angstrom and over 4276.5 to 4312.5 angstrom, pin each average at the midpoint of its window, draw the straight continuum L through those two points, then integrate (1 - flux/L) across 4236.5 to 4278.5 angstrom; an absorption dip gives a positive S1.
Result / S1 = -3.68 angstrom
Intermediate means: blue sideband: 12.2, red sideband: 10.6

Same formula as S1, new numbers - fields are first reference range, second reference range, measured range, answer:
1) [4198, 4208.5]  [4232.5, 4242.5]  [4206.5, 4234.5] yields -0.30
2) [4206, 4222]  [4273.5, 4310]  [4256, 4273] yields -1.59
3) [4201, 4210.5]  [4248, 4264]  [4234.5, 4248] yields -1.08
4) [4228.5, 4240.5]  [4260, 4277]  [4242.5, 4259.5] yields -0.53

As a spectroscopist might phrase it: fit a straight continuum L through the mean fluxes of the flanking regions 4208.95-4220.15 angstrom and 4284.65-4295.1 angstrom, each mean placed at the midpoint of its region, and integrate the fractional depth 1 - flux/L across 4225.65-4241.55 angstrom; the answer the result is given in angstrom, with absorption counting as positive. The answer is 0.8 angstrom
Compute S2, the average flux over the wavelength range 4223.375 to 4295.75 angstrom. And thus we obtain 12.2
